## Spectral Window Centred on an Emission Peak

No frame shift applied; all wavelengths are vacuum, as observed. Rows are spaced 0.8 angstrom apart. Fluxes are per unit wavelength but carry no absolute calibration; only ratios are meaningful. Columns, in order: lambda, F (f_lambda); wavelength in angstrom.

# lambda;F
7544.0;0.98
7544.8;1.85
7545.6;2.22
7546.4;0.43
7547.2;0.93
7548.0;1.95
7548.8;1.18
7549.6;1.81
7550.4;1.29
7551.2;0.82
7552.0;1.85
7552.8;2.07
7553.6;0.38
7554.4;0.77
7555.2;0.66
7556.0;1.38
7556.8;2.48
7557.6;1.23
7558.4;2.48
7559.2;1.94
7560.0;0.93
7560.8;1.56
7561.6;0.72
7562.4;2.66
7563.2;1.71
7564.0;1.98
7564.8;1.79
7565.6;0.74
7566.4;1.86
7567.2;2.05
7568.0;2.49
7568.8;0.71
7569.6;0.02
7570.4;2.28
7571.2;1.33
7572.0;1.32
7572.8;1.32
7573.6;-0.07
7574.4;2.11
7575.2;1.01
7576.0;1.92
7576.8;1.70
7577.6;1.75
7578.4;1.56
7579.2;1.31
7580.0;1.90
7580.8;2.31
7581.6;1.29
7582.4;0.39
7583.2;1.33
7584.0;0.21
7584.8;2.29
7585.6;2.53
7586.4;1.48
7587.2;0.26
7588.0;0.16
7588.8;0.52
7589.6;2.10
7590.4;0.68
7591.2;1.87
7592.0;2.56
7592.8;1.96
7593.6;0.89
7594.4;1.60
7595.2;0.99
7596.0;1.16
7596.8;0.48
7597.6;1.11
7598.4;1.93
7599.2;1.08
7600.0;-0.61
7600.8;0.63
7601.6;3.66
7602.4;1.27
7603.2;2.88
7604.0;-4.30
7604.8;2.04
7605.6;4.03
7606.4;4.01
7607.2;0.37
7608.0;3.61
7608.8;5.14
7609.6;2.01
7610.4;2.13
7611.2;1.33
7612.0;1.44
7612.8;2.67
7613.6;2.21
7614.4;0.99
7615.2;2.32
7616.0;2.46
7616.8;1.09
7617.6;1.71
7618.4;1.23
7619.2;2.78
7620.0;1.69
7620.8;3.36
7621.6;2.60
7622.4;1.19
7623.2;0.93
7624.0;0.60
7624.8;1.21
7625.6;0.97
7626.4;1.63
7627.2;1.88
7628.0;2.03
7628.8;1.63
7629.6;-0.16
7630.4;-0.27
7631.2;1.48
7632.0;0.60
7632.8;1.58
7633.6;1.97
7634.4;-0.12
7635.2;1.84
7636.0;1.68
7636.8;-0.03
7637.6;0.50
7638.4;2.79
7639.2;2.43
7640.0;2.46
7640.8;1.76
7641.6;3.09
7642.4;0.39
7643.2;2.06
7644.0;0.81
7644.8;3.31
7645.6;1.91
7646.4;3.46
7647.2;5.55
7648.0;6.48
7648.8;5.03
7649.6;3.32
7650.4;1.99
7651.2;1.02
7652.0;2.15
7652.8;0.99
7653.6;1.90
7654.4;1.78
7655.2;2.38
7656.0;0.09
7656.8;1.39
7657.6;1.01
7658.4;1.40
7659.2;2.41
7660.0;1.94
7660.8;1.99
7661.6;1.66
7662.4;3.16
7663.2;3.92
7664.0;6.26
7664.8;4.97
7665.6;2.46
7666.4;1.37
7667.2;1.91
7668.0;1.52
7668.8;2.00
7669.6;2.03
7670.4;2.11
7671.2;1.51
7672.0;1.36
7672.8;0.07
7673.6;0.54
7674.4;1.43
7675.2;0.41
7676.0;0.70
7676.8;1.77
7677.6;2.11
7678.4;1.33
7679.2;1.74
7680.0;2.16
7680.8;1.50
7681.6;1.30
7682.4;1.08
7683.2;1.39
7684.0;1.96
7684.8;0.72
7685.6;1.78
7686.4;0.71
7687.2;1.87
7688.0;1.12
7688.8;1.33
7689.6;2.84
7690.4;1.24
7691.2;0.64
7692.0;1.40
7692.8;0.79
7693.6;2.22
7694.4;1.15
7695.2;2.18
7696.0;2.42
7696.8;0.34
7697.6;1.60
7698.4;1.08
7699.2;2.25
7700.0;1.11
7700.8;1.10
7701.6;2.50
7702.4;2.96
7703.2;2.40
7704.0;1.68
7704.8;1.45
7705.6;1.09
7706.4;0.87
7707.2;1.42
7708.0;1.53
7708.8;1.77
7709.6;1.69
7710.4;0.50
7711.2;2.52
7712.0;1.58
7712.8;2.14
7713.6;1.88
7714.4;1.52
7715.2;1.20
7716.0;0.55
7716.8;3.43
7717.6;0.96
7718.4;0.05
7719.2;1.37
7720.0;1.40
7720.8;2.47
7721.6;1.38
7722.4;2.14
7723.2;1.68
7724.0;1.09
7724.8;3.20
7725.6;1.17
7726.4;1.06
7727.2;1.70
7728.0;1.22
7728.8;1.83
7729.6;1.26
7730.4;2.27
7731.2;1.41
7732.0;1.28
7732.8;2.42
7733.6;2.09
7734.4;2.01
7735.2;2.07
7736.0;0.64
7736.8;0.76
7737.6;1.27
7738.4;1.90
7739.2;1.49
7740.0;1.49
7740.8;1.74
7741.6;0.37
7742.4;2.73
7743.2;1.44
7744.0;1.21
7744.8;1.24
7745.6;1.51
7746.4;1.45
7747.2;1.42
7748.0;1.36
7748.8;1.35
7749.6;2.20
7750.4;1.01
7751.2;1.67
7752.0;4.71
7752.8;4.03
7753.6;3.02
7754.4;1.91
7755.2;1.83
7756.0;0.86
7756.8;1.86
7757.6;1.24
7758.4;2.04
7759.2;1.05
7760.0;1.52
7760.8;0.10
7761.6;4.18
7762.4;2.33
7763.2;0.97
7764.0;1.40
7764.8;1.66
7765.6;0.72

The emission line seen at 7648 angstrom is [S II] 6716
